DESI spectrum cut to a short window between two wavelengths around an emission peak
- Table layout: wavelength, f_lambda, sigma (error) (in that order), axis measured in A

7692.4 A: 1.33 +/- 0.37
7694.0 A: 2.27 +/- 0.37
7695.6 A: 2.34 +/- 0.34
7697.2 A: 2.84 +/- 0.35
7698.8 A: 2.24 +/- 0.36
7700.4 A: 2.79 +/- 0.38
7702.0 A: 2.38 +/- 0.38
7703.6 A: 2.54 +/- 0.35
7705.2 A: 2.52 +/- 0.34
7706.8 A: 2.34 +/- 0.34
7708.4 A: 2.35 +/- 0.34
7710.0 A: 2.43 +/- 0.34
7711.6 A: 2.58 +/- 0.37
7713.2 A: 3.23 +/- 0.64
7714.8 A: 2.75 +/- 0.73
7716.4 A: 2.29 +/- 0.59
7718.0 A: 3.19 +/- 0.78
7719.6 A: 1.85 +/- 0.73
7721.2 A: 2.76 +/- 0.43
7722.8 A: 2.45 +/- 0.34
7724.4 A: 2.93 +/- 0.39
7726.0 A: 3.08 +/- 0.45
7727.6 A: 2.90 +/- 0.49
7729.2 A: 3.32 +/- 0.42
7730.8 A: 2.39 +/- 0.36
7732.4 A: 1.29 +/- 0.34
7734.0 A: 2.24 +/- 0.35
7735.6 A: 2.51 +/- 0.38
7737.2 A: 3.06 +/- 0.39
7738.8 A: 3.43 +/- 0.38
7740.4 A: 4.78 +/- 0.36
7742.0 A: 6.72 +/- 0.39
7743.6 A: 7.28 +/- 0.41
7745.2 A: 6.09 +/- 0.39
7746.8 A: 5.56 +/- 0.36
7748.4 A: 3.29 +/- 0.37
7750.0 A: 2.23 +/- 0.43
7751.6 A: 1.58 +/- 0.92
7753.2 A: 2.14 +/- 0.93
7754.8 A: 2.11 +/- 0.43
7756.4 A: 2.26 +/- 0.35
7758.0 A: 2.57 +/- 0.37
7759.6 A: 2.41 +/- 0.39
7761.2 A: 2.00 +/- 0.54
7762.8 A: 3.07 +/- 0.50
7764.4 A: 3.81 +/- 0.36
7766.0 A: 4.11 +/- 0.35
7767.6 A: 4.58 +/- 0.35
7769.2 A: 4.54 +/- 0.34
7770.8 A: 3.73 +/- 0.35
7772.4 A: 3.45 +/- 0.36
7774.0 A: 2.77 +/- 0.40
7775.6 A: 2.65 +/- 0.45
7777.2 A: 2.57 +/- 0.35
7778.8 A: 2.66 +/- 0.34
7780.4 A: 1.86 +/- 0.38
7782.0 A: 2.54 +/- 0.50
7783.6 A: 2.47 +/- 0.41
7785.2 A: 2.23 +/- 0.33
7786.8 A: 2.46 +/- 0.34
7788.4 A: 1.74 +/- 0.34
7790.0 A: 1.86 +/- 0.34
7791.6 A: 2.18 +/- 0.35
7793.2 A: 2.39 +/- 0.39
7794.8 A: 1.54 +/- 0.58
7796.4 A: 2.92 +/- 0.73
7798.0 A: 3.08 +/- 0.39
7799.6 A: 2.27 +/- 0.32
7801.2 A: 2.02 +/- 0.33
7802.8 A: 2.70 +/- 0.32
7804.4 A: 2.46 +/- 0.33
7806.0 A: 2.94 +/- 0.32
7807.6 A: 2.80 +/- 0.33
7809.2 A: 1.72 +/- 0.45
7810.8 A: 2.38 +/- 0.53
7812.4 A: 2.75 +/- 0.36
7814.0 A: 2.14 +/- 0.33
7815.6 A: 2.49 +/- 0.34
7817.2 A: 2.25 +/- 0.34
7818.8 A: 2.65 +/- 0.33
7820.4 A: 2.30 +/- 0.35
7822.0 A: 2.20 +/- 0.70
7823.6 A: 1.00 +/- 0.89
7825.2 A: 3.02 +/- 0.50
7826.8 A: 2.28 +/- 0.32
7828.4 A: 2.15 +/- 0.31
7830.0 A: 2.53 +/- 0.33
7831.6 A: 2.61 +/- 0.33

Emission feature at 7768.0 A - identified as [N II] 6583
